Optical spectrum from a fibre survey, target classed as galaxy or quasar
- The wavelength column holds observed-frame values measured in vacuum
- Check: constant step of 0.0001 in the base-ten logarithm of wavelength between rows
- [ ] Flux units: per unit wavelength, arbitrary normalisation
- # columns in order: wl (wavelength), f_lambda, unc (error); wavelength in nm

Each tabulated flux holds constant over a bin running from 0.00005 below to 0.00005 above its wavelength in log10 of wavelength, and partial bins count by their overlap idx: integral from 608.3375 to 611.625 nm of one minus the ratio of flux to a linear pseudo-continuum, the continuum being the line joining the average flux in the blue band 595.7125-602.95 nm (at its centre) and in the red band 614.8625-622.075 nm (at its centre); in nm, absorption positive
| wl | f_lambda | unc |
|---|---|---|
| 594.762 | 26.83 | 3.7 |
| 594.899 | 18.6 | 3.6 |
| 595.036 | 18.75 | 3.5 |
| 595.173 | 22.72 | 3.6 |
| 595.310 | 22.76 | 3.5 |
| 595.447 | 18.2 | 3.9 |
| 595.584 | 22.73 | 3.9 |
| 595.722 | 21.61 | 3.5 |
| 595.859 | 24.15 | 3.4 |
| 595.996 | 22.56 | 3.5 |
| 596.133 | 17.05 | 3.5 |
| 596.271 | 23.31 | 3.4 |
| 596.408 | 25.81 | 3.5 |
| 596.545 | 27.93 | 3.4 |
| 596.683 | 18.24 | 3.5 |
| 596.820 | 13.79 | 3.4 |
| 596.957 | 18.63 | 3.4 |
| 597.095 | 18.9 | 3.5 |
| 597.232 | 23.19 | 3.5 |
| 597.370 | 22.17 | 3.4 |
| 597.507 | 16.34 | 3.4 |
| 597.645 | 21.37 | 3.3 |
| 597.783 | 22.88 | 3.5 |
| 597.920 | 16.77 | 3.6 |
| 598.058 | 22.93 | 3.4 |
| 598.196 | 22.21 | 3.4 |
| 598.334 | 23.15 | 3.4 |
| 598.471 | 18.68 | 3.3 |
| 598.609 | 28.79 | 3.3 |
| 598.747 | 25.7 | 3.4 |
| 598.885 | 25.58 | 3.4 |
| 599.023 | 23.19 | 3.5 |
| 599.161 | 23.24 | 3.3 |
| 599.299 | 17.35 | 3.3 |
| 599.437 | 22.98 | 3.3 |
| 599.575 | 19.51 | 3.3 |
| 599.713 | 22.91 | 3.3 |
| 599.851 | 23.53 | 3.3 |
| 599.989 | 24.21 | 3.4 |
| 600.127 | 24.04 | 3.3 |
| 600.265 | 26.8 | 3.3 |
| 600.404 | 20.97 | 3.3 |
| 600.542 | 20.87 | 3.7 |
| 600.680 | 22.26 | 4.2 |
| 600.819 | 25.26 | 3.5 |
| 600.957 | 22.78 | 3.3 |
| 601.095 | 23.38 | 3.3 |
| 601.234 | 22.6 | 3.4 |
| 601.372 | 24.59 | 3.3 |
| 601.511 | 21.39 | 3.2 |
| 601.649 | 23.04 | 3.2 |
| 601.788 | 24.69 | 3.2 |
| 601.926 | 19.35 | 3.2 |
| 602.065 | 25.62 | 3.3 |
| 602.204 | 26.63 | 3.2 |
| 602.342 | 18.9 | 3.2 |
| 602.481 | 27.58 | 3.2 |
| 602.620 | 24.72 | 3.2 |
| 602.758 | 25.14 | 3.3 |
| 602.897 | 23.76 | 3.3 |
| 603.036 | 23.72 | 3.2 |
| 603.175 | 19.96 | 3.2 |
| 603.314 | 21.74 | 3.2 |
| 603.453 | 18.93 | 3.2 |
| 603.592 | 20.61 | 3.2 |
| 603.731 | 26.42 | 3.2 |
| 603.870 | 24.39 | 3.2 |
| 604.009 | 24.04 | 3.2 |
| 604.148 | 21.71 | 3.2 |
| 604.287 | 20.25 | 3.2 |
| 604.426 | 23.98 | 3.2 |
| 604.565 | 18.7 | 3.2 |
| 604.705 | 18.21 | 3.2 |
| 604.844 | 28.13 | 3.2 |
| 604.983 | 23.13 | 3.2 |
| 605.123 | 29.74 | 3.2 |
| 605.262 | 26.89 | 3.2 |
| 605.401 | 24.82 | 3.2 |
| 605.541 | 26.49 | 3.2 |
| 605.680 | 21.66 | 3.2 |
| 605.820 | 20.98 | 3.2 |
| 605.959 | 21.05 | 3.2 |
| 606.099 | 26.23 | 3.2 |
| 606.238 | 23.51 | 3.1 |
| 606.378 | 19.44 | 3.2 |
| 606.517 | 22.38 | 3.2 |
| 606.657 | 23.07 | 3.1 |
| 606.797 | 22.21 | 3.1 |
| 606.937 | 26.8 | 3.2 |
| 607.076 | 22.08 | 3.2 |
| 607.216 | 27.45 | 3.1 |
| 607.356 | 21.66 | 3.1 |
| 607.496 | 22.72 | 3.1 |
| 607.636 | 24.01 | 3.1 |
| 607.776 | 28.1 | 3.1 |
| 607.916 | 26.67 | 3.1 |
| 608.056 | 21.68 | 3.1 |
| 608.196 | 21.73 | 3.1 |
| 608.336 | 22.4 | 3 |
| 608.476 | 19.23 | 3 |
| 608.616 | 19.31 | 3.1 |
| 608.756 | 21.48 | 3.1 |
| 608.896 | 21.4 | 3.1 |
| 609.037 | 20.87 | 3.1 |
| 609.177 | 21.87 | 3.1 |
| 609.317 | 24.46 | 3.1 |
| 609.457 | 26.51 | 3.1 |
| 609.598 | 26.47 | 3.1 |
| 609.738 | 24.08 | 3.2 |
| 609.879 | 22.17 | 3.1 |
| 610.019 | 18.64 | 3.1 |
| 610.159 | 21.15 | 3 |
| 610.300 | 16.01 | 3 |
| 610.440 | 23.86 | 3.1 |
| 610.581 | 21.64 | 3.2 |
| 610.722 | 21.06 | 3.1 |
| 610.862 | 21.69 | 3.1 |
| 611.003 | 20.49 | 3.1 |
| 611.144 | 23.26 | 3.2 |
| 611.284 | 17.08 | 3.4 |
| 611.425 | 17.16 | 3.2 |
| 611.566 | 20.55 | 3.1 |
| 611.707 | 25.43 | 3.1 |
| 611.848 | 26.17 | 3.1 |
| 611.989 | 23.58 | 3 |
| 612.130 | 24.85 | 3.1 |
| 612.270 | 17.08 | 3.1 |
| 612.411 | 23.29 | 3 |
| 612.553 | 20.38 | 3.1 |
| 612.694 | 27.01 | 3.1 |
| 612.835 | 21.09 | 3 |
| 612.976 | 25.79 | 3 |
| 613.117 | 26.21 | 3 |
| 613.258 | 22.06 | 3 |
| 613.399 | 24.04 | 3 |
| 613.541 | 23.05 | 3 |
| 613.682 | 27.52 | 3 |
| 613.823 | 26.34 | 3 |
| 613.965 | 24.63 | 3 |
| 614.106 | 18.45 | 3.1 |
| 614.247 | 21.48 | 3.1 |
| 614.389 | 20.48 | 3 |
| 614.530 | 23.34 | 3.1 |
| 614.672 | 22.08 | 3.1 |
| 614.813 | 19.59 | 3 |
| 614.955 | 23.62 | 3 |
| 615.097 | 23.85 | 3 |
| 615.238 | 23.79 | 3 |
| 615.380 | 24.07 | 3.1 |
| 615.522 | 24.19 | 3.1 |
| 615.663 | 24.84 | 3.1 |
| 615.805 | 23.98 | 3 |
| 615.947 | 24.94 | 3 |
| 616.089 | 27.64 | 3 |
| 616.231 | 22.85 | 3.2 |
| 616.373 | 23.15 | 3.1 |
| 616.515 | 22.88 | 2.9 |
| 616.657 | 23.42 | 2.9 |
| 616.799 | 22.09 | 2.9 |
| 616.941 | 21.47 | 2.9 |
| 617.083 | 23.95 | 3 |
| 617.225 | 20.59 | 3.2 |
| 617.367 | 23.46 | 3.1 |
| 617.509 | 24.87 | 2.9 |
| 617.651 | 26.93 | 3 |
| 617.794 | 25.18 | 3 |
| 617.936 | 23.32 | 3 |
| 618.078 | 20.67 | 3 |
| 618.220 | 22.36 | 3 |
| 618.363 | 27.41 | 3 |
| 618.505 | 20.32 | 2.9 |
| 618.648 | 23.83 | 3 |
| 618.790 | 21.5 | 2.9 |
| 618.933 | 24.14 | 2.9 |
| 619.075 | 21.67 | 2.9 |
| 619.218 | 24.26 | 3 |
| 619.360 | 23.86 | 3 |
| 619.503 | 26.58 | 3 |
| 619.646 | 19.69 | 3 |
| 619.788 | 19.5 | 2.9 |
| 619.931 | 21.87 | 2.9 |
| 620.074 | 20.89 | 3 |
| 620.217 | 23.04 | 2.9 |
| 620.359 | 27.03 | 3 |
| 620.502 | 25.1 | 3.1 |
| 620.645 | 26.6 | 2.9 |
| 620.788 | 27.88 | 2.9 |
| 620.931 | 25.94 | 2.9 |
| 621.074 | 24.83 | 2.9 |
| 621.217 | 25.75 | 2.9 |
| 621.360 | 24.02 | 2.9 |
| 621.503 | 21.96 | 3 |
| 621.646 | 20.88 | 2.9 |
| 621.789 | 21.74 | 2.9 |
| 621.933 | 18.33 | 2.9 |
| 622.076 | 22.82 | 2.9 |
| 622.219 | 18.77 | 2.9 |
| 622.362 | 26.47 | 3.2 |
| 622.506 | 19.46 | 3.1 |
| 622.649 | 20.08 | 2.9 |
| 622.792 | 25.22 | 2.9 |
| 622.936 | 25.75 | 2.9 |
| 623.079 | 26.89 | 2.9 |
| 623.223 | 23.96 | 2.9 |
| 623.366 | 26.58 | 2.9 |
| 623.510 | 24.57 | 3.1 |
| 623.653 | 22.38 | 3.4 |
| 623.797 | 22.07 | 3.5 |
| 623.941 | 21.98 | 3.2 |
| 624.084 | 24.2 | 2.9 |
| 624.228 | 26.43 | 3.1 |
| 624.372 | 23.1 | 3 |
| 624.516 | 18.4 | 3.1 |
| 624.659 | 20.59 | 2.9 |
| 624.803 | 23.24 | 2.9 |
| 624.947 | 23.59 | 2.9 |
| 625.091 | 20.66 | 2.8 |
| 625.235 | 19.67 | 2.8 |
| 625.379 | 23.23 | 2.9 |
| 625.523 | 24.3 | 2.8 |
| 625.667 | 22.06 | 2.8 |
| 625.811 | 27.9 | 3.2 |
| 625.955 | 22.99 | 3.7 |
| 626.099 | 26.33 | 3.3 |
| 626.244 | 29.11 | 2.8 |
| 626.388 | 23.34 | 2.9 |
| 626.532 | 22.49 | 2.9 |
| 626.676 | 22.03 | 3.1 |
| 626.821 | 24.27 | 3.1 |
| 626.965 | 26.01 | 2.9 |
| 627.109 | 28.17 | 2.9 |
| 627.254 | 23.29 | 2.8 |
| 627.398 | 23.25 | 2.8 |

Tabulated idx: 0.25 nm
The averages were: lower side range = 22.5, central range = 21.3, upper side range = 23.5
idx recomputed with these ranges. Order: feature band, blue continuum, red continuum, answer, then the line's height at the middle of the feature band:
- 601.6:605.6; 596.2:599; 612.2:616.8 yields -0.200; 22.4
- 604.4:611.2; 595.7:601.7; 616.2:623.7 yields -0.053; 22.7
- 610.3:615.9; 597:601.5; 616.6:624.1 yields 0.078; 23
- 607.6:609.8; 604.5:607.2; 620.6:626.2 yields 0.036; 23.5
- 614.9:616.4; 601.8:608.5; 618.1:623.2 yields -0.063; 23.3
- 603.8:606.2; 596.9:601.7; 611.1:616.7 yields -0.095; 22.7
